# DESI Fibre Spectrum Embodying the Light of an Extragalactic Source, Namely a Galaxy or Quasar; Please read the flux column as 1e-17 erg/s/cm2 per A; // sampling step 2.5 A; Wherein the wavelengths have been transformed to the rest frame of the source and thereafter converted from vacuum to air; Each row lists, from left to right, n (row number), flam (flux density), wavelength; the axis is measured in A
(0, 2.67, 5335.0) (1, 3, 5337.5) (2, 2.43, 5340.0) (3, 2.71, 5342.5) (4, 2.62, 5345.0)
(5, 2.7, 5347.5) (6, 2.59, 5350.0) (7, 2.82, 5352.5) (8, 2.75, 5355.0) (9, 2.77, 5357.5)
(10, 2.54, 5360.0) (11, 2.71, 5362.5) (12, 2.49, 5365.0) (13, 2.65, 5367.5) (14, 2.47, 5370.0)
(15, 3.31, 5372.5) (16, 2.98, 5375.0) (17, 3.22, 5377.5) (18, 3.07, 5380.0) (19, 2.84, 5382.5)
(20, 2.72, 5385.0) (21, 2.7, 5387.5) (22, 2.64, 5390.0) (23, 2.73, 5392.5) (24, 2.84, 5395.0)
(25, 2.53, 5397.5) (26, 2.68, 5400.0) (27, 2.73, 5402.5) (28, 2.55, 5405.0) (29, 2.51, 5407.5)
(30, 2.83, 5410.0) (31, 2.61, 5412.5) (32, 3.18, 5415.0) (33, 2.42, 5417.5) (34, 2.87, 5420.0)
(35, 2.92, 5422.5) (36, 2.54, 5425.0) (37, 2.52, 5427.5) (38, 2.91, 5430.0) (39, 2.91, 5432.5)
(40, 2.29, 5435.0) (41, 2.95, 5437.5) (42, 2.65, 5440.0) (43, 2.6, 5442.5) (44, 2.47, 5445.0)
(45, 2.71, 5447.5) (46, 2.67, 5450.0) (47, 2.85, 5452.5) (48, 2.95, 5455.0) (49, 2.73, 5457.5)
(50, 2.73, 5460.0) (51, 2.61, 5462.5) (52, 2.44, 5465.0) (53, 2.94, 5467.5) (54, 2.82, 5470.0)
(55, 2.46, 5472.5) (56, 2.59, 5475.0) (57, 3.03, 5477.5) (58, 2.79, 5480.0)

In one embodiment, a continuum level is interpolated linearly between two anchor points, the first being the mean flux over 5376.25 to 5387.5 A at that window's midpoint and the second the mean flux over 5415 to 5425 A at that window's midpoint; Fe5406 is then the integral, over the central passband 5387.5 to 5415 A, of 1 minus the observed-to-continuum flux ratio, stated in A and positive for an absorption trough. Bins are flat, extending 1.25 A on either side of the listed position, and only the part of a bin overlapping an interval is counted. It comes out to 1.5 A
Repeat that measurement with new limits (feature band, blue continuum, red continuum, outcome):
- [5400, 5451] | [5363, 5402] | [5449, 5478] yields 1.2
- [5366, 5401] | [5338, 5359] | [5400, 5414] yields -1.9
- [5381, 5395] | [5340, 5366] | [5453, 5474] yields -0.3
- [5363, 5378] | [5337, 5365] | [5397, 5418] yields -0.8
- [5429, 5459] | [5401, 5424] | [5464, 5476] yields -0.4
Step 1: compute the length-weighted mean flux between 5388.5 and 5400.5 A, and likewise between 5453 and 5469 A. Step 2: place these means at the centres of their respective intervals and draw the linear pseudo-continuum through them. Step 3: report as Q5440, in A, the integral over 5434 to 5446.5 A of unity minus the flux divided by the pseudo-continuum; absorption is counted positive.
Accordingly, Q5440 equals 0.6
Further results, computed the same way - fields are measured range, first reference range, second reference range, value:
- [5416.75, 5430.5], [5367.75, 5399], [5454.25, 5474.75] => 0.35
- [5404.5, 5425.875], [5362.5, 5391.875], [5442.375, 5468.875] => 0.31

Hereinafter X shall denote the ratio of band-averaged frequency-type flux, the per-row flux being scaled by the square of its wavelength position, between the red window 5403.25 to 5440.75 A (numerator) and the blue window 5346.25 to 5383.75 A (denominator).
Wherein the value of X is 0.99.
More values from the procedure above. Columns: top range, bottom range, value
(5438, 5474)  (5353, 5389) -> 0.99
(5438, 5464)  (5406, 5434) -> 1.00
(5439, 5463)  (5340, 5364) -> 1.05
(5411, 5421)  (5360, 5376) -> 1.03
